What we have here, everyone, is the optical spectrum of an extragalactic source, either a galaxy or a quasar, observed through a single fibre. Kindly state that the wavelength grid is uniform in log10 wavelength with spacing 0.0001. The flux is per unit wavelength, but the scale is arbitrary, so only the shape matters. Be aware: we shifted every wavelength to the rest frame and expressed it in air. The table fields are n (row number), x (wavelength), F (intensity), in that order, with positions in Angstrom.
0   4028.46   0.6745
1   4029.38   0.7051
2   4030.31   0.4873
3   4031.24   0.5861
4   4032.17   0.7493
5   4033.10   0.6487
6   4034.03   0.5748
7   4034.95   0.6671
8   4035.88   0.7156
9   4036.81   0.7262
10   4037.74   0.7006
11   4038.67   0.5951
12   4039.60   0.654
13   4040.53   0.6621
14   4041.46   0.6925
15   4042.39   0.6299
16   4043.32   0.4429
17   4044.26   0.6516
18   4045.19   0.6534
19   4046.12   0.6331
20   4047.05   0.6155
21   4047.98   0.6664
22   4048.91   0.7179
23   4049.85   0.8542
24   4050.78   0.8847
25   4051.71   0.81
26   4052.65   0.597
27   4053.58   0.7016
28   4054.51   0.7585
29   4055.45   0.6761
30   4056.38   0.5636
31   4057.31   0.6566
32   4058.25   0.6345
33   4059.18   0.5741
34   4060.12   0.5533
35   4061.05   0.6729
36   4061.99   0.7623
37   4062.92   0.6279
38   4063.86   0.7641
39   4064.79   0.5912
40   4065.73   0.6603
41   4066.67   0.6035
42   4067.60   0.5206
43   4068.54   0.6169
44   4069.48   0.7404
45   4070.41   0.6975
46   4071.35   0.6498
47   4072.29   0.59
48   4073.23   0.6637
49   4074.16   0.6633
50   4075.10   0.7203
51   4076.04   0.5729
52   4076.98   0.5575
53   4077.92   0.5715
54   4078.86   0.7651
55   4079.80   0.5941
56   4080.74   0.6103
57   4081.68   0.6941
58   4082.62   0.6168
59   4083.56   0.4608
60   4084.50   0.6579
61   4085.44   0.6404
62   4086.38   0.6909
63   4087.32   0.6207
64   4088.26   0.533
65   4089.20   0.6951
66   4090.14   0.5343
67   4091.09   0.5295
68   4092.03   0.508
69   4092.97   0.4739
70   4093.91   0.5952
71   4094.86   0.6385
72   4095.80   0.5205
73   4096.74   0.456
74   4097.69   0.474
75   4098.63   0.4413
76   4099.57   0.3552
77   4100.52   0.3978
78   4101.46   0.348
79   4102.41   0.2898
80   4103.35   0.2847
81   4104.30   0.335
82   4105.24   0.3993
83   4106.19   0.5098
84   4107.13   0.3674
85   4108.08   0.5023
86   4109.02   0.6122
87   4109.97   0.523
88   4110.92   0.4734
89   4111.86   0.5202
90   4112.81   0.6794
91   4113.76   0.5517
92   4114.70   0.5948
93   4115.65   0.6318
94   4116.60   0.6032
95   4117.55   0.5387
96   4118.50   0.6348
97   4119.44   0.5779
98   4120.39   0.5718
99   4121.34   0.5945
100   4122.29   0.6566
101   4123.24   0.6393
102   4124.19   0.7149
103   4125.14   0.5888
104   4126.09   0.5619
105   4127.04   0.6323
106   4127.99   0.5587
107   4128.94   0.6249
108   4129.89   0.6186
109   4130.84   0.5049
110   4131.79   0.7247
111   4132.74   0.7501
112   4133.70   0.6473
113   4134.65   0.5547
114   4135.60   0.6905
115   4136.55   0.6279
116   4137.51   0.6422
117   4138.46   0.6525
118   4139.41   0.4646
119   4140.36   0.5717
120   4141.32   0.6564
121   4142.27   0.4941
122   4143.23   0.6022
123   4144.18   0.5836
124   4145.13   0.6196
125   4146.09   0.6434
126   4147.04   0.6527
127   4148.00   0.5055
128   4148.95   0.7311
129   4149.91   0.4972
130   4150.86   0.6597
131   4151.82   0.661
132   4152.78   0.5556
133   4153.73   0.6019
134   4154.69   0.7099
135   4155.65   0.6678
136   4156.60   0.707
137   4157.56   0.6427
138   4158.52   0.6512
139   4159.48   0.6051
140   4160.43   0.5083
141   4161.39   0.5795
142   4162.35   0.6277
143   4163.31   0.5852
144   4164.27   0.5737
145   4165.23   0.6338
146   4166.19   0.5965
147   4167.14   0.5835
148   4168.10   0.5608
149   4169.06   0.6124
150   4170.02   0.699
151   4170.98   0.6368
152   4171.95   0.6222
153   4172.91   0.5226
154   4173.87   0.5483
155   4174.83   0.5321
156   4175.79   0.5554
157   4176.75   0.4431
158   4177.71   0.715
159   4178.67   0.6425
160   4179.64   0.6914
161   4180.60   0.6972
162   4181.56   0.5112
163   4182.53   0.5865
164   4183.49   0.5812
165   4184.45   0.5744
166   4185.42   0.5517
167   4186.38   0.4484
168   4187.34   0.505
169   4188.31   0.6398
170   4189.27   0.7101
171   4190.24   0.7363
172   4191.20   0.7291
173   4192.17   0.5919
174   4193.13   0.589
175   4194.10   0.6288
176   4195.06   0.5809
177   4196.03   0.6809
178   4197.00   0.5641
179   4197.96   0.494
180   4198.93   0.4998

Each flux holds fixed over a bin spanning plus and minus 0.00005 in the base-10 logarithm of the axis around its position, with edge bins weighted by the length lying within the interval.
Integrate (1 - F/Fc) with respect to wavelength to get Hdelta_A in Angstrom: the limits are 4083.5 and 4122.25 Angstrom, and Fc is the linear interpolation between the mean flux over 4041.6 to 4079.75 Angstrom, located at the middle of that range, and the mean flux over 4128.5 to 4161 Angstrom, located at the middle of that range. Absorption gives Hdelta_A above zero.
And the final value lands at 6.9 Angstrom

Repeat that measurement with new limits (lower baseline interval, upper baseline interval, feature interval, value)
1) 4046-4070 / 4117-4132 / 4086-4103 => 3.58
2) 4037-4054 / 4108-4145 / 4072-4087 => 0.35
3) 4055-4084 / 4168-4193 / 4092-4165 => 5.60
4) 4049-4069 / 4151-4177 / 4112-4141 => 0.67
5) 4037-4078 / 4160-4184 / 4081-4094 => 1.03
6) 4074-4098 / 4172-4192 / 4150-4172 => -0.85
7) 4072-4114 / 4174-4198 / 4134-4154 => -1.09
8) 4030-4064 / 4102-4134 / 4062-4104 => 2.65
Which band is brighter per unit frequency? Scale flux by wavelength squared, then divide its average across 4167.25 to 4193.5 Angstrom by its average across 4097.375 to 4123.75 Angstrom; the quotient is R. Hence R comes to 1.23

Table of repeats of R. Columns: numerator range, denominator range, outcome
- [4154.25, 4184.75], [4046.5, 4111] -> 1.08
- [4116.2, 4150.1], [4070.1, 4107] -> 1.15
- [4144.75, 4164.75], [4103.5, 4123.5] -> 1.16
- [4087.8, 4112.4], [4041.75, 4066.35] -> 0.73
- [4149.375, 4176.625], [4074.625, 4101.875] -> 1.11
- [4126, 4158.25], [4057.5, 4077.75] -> 1.00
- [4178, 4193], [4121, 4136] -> 1.00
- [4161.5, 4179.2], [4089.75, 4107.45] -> 1.38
